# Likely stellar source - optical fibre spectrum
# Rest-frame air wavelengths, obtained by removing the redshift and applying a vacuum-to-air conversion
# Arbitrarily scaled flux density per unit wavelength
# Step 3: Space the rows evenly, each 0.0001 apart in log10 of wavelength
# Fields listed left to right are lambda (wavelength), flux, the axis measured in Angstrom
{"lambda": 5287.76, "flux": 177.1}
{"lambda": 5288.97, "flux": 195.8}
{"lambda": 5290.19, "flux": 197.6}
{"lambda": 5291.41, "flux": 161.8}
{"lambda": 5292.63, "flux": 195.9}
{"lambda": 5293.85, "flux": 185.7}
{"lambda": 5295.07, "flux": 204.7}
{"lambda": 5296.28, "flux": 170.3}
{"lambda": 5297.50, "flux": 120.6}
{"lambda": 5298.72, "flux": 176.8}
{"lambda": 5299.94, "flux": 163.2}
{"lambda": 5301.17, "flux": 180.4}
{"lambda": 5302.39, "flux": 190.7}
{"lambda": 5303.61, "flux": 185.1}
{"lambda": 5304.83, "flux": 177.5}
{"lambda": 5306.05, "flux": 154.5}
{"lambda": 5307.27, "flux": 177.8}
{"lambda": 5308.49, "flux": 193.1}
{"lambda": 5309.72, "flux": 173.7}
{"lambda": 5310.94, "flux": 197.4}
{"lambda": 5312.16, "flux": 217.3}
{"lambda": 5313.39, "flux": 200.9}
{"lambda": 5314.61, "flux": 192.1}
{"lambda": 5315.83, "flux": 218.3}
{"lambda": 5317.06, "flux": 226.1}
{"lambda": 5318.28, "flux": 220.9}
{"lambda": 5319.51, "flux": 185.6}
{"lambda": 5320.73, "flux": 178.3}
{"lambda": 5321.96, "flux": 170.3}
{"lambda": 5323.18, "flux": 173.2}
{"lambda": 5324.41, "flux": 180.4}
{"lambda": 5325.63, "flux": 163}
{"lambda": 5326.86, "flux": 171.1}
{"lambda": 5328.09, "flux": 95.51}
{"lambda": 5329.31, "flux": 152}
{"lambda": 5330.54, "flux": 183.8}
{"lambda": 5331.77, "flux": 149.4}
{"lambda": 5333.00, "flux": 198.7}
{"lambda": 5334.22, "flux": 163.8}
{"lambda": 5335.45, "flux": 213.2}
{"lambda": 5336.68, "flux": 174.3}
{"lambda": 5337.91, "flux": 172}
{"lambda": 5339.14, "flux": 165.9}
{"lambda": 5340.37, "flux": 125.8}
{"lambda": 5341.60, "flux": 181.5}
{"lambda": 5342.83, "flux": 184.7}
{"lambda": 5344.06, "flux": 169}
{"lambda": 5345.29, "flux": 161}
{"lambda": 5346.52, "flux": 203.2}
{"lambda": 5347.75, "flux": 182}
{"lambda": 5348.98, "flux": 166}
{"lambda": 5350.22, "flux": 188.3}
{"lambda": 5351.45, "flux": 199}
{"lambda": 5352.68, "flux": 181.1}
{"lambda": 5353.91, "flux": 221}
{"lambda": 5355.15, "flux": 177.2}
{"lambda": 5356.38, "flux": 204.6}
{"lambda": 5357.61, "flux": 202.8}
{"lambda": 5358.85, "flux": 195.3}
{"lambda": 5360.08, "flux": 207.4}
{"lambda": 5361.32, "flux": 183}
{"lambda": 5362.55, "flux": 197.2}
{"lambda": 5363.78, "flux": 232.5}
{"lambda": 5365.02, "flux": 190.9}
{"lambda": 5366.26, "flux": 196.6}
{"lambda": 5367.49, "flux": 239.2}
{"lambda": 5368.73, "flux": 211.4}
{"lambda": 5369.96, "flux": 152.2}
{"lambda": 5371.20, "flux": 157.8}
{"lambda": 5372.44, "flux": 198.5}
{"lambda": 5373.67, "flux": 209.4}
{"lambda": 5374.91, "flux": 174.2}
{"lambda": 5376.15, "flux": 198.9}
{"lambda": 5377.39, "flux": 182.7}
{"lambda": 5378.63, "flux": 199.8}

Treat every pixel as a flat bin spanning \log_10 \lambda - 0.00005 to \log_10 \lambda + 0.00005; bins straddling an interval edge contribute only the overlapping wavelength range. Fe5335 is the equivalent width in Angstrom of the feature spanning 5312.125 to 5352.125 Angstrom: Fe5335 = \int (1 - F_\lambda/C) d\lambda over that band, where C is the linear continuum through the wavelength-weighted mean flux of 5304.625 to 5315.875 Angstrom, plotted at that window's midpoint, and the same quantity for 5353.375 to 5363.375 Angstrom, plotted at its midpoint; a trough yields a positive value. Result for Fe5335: 3.0 Angstrom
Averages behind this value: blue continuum 189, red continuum 199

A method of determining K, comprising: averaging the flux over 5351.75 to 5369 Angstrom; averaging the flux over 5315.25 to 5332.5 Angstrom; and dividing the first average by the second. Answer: 1.15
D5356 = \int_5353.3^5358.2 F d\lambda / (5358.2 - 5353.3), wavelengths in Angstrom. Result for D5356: 201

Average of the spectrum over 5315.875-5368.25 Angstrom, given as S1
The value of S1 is 184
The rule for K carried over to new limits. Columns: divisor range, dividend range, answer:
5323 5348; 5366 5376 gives 1.14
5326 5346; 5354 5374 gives 1.19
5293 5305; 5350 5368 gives 1.14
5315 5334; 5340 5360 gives 1.04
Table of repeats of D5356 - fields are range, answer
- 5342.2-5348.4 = 180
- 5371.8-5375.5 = 194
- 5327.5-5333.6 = 156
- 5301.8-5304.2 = 188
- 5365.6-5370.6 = 200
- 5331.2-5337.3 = 180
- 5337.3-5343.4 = 166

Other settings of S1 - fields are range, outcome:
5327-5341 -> 163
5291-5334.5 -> 179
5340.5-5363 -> 188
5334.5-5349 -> 175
